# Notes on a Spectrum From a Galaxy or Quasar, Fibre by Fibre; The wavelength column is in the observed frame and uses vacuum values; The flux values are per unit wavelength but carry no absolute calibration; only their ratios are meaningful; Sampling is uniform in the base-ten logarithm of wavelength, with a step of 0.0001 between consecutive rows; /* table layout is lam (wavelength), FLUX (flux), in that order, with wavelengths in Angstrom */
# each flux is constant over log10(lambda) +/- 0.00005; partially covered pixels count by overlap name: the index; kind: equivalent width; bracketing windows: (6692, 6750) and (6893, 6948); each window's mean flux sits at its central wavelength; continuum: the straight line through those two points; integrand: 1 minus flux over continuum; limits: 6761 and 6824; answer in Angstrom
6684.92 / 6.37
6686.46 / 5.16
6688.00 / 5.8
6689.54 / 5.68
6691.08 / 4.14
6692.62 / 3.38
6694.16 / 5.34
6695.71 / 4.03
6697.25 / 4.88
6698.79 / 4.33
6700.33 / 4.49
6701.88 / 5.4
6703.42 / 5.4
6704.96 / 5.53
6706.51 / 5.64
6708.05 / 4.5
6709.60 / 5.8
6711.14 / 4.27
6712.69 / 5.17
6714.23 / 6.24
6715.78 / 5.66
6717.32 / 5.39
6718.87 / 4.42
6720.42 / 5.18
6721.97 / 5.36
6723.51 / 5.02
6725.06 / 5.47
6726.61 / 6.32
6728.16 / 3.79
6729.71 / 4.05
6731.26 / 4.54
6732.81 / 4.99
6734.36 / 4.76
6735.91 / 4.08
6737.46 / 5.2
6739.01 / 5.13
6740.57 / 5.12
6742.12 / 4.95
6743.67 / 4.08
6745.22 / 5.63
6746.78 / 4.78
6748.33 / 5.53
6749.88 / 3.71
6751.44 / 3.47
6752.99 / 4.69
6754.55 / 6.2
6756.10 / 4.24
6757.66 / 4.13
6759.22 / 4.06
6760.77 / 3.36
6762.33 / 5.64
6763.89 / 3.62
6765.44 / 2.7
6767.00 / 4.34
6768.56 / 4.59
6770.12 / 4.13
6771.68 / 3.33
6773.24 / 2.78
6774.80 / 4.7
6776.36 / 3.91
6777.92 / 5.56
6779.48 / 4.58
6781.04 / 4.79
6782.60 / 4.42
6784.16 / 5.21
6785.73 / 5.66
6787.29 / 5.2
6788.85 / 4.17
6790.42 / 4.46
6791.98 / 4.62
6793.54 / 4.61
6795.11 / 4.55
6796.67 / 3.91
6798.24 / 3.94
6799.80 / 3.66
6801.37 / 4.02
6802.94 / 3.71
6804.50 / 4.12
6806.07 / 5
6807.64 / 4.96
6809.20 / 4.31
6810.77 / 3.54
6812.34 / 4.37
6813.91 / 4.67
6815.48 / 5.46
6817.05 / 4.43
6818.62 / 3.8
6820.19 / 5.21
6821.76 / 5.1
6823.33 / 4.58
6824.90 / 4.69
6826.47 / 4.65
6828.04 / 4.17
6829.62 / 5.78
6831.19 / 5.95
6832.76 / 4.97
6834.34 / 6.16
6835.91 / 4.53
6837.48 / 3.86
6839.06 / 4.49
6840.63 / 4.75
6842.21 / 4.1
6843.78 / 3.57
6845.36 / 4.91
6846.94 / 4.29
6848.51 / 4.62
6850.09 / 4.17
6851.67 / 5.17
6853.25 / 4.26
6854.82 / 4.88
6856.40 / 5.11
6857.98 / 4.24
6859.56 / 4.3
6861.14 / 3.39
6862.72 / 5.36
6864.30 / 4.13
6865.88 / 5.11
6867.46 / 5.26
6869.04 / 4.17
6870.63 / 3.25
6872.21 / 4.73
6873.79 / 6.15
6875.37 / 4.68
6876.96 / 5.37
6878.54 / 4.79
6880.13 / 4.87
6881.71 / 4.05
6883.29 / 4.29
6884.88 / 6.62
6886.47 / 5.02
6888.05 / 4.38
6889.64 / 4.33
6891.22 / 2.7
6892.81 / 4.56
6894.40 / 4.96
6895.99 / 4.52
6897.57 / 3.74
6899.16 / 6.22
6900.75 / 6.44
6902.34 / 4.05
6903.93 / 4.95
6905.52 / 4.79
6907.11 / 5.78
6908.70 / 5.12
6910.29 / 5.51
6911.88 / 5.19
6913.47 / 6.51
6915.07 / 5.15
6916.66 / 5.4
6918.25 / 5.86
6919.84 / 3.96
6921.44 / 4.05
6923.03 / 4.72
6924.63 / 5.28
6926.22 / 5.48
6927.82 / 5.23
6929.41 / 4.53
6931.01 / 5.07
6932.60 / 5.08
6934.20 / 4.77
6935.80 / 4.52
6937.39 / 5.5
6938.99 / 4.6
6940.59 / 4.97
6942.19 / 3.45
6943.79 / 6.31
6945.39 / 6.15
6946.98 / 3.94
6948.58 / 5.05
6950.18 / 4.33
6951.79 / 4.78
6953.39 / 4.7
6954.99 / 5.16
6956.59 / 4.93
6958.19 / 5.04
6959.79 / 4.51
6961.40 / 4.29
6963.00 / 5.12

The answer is 7.42 Angstrom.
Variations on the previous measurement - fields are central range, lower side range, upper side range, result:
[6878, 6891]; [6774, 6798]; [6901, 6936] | 0.71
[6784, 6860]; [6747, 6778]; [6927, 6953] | -2.51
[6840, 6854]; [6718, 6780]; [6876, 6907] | 0.87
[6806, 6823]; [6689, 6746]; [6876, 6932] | 1.20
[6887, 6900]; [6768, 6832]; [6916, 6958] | 0.94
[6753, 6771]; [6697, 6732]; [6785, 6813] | 1.55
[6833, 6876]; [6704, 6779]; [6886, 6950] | 2.40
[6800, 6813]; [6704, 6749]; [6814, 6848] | 1.58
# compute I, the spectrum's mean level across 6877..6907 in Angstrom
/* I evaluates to 4.78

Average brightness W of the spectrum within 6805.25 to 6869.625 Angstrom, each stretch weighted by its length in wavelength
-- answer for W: 4.65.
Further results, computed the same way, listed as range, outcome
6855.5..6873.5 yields 4.51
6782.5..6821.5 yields 4.49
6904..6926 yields 5.18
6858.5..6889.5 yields 4.72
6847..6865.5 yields 4.52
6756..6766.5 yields 3.96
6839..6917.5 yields 4.77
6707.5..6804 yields 4.61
